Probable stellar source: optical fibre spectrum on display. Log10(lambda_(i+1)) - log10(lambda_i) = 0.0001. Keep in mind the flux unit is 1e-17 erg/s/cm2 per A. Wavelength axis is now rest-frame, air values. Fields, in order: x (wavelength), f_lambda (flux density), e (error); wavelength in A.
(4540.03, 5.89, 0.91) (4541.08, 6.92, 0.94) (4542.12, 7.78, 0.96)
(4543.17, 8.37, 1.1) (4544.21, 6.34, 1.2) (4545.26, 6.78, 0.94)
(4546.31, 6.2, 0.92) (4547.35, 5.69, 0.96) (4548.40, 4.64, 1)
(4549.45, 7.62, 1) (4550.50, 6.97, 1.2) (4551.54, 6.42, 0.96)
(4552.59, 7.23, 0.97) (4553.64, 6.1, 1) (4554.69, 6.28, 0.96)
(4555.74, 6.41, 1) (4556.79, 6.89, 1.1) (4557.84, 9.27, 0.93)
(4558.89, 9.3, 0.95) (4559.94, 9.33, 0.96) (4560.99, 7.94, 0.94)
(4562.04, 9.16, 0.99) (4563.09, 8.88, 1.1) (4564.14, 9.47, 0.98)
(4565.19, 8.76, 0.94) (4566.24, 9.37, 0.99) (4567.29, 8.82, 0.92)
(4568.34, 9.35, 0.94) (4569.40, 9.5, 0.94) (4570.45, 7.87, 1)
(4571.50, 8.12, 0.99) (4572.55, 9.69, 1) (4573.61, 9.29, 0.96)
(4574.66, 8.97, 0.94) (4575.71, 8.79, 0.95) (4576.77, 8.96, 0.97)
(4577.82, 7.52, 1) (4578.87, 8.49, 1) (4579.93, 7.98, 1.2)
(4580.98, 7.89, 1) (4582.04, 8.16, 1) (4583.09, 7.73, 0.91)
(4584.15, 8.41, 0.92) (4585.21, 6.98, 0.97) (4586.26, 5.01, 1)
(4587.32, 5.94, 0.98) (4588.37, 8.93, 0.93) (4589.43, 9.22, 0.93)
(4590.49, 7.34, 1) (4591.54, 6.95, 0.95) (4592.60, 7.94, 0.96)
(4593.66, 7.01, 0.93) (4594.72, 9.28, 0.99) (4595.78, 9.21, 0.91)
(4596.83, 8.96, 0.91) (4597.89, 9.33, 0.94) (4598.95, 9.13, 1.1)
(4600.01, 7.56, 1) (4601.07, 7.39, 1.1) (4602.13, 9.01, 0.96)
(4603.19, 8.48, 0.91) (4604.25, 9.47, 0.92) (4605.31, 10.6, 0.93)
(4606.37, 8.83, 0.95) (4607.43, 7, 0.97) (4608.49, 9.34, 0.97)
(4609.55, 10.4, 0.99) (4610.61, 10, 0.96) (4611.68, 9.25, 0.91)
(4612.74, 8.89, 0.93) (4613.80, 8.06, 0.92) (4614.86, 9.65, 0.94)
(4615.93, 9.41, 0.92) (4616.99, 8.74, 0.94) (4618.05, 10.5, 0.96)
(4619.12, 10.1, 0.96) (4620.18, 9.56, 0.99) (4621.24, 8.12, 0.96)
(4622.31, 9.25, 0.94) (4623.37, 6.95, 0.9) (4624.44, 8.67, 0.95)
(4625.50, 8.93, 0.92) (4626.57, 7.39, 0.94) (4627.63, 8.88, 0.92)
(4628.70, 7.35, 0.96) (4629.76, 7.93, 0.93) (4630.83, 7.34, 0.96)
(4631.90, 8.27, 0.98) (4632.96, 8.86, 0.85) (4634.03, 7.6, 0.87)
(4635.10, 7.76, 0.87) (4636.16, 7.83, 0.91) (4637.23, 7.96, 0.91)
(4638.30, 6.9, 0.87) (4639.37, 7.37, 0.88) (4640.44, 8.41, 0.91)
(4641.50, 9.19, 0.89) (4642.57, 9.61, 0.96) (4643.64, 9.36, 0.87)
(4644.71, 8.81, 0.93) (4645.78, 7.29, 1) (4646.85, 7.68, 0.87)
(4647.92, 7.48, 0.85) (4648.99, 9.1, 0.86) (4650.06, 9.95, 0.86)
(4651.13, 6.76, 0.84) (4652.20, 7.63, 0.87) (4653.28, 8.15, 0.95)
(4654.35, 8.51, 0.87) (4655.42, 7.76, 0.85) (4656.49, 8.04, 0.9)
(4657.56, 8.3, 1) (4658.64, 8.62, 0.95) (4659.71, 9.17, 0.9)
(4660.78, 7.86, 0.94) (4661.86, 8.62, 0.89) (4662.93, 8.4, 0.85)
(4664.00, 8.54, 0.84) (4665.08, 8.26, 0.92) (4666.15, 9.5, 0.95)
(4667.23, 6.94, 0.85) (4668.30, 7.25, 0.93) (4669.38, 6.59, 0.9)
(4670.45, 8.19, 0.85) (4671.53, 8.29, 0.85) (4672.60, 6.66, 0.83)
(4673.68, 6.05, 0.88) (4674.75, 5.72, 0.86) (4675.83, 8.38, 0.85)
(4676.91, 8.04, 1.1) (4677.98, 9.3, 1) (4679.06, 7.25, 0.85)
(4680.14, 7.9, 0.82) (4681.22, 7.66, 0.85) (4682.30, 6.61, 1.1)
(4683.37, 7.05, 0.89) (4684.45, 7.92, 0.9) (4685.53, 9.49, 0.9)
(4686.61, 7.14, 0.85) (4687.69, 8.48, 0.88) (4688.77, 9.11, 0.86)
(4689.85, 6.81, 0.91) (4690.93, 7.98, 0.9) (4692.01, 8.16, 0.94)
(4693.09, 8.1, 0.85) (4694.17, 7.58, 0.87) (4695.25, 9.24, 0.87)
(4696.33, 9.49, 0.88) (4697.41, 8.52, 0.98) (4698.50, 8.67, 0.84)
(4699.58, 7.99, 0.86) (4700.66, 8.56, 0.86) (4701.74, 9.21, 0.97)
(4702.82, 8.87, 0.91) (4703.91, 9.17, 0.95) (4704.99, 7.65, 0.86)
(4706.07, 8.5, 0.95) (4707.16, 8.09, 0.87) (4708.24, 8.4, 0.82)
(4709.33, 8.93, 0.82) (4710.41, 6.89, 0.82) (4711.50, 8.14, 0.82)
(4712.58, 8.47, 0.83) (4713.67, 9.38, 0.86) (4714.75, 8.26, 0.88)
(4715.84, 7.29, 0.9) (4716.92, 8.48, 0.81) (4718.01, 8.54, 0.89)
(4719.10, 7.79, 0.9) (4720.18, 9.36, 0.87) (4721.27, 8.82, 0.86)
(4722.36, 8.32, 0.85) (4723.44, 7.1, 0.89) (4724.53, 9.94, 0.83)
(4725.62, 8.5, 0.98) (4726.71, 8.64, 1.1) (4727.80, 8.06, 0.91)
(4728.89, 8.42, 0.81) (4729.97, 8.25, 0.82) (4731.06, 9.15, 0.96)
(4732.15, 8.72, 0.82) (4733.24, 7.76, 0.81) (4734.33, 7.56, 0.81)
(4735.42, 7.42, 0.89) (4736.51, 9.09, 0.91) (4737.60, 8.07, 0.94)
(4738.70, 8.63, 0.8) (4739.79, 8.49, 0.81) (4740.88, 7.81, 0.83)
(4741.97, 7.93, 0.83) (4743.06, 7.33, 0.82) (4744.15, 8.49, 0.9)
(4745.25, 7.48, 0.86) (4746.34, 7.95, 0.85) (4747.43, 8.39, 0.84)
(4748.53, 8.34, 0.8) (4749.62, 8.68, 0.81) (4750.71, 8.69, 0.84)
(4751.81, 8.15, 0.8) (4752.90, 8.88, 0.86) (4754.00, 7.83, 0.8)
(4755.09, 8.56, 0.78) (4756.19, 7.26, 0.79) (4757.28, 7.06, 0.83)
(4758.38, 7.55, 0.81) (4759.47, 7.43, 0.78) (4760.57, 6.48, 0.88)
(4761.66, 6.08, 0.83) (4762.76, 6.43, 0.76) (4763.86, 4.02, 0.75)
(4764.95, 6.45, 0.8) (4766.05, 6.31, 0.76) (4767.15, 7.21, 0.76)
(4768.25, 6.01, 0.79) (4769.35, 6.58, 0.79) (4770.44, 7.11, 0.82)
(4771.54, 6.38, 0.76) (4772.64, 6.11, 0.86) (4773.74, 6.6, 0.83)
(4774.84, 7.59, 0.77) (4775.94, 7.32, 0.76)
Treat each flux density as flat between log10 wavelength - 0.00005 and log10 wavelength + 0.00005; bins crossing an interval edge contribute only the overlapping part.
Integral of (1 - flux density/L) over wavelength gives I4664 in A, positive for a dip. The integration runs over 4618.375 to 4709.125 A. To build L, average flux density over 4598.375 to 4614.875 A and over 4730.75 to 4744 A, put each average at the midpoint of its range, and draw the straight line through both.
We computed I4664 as 4.5 A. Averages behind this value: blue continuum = 8.92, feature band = 8.16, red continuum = 8.16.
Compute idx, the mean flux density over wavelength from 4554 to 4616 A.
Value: 8.48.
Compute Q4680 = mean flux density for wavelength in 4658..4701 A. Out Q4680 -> 8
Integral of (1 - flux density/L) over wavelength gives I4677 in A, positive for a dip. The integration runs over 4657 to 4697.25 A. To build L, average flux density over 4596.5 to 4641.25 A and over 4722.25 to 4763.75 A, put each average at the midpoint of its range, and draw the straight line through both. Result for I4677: 1.7 A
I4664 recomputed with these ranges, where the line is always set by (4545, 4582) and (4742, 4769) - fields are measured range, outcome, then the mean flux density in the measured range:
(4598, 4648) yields -4.88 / 8.58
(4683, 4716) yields -3.33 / 8.32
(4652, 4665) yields -1.04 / 8.31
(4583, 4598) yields 0.14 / 7.85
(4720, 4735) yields -1.94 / 8.44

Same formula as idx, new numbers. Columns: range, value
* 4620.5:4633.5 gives 8.18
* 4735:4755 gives 8.21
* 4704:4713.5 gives 8.23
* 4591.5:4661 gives 8.51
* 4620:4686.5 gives 8.04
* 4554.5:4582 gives 8.57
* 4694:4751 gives 8.37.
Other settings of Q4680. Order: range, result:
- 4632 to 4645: 8.3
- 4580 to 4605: 8.08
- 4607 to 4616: 9.11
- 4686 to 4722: 8.37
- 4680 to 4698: 8.08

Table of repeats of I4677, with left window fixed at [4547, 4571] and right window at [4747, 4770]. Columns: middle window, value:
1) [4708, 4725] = -2.28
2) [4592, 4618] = -3.86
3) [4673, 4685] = 0.11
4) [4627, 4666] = -3.12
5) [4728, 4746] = -2.06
